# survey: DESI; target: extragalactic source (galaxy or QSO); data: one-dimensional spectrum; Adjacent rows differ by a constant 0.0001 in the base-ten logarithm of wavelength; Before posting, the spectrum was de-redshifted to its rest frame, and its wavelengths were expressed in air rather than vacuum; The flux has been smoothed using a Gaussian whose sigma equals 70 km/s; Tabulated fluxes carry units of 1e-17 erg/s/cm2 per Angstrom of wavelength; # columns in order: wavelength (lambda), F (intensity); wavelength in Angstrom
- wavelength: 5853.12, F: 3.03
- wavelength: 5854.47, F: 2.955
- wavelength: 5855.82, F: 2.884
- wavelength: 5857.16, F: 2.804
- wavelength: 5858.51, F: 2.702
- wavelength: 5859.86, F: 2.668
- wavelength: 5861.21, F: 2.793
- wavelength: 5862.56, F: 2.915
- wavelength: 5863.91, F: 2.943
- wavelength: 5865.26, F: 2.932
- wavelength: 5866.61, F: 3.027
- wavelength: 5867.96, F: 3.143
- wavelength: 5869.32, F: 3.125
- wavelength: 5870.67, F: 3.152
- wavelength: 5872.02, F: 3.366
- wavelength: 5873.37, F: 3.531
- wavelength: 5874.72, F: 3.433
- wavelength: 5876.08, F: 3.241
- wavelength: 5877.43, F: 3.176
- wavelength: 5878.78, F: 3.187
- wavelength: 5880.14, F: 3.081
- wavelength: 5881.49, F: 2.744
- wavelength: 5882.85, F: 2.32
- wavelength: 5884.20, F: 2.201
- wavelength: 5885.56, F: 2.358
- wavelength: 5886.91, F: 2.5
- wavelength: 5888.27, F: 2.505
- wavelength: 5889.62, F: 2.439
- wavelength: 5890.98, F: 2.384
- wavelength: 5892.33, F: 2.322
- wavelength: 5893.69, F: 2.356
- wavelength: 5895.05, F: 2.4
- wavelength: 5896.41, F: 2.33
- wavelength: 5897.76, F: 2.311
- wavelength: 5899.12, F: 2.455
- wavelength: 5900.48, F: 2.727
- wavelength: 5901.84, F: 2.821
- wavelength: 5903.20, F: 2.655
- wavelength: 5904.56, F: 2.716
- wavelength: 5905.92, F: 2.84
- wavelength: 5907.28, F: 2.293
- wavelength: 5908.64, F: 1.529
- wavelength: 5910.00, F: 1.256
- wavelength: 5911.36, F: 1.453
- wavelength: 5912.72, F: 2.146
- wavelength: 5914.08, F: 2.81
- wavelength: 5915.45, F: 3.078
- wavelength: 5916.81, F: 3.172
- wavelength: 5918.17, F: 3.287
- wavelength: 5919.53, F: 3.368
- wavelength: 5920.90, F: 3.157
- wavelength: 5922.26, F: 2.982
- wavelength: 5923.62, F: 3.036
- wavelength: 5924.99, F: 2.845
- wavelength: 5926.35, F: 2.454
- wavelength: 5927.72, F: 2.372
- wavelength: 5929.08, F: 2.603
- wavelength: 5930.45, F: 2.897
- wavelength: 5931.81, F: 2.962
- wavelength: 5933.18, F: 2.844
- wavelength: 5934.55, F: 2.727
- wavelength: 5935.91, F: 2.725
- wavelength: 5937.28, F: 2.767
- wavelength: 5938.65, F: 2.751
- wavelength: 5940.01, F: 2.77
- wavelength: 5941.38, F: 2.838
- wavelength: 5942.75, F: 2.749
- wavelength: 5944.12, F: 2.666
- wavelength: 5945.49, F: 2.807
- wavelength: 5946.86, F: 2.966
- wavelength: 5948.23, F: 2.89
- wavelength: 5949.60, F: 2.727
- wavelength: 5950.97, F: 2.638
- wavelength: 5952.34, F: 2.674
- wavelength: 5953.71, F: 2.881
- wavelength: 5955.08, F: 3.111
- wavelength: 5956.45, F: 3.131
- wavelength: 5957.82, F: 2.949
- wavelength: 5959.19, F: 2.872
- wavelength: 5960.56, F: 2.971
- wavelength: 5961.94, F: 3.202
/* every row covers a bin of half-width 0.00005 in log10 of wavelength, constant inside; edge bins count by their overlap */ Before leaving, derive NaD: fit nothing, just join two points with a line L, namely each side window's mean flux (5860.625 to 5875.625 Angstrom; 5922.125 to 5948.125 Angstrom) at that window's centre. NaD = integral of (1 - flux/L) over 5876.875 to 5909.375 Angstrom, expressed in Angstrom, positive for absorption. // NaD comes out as 5.1 Angstrom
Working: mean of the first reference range 3.13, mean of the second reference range 2.77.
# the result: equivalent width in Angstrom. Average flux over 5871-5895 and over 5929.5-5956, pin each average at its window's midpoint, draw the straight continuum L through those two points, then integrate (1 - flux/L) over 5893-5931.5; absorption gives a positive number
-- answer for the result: 2.8 Angstrom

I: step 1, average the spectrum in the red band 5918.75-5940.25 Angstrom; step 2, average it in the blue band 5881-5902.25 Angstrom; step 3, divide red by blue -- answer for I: 1.2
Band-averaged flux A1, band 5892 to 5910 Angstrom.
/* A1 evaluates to 2.4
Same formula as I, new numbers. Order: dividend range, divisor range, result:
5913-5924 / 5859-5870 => 1.05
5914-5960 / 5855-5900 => 1.03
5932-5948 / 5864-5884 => 0.91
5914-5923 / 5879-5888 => 1.23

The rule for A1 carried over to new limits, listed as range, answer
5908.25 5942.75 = 2.68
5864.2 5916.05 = 2.64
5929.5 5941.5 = 2.8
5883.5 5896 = 2.38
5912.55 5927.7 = 2.94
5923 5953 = 2.76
